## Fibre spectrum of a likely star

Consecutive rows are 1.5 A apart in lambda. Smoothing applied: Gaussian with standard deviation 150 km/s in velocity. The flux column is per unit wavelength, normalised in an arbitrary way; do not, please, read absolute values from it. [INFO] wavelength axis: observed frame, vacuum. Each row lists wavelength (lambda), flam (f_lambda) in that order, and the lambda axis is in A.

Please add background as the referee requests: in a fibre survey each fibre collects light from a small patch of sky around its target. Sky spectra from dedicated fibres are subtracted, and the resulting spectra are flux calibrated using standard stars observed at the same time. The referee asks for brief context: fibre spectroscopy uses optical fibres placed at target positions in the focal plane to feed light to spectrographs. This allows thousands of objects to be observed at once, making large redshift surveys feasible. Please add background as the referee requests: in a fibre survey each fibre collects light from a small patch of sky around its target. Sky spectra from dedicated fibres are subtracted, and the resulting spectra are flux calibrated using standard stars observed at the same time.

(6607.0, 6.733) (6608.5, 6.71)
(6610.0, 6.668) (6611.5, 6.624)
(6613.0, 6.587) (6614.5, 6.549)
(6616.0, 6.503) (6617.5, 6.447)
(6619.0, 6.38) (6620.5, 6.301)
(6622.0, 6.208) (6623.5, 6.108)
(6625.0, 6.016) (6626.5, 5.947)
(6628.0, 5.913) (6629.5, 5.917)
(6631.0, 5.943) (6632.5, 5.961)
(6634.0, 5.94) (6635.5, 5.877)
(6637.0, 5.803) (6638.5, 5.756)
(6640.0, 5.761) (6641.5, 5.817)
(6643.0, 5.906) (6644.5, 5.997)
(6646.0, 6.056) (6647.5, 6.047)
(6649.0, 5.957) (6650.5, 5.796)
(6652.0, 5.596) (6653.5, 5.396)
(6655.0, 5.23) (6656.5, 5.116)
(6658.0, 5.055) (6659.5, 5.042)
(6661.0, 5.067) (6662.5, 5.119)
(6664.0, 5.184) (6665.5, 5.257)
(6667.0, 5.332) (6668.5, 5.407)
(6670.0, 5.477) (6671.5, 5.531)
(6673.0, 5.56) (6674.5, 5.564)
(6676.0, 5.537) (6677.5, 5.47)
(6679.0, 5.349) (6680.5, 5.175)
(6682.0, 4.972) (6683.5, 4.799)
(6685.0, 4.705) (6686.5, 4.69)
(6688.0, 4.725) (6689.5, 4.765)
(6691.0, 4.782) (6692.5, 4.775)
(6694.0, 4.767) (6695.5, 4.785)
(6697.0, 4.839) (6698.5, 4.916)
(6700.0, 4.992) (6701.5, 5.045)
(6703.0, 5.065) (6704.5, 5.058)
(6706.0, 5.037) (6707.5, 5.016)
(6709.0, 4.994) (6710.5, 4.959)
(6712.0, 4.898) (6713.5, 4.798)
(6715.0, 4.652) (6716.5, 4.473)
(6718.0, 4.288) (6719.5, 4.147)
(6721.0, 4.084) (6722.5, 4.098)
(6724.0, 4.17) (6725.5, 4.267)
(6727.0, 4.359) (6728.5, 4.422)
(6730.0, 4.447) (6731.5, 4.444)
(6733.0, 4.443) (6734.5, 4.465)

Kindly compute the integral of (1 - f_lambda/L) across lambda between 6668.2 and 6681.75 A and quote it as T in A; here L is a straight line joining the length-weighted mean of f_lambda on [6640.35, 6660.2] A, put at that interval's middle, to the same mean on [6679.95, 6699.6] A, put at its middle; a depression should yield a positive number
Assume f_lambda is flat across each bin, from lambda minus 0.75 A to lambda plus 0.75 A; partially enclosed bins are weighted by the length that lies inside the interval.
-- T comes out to -0.8 A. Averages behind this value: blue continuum 5.62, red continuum 4.82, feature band 5.44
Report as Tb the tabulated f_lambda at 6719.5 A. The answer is 4.147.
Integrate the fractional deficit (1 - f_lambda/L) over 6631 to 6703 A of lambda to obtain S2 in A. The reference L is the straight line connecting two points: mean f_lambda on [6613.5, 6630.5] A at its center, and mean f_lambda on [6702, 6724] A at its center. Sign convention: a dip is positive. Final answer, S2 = 1.5 A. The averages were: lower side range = 6.21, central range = 5.34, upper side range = 4.67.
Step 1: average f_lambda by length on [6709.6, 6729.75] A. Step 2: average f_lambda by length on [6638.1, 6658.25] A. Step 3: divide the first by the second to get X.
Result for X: 0.78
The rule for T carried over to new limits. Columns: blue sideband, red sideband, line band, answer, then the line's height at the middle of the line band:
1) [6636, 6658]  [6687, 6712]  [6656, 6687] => 0.68 A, 5.33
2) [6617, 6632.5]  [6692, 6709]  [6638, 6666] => 0.77 A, 5.69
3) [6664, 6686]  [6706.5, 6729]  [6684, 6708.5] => 0.11 A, 4.9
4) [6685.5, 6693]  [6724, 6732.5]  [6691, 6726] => -1.09 A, 4.56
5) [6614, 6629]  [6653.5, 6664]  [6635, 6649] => -0.69 A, 5.62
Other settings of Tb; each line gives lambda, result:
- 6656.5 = 5.116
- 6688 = 4.725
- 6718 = 4.288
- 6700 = 4.992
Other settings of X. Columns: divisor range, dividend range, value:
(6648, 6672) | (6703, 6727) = 0.86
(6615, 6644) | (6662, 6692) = 0.86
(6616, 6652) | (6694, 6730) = 0.78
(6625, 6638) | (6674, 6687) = 0.87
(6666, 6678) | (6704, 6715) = 0.90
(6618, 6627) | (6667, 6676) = 0.89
